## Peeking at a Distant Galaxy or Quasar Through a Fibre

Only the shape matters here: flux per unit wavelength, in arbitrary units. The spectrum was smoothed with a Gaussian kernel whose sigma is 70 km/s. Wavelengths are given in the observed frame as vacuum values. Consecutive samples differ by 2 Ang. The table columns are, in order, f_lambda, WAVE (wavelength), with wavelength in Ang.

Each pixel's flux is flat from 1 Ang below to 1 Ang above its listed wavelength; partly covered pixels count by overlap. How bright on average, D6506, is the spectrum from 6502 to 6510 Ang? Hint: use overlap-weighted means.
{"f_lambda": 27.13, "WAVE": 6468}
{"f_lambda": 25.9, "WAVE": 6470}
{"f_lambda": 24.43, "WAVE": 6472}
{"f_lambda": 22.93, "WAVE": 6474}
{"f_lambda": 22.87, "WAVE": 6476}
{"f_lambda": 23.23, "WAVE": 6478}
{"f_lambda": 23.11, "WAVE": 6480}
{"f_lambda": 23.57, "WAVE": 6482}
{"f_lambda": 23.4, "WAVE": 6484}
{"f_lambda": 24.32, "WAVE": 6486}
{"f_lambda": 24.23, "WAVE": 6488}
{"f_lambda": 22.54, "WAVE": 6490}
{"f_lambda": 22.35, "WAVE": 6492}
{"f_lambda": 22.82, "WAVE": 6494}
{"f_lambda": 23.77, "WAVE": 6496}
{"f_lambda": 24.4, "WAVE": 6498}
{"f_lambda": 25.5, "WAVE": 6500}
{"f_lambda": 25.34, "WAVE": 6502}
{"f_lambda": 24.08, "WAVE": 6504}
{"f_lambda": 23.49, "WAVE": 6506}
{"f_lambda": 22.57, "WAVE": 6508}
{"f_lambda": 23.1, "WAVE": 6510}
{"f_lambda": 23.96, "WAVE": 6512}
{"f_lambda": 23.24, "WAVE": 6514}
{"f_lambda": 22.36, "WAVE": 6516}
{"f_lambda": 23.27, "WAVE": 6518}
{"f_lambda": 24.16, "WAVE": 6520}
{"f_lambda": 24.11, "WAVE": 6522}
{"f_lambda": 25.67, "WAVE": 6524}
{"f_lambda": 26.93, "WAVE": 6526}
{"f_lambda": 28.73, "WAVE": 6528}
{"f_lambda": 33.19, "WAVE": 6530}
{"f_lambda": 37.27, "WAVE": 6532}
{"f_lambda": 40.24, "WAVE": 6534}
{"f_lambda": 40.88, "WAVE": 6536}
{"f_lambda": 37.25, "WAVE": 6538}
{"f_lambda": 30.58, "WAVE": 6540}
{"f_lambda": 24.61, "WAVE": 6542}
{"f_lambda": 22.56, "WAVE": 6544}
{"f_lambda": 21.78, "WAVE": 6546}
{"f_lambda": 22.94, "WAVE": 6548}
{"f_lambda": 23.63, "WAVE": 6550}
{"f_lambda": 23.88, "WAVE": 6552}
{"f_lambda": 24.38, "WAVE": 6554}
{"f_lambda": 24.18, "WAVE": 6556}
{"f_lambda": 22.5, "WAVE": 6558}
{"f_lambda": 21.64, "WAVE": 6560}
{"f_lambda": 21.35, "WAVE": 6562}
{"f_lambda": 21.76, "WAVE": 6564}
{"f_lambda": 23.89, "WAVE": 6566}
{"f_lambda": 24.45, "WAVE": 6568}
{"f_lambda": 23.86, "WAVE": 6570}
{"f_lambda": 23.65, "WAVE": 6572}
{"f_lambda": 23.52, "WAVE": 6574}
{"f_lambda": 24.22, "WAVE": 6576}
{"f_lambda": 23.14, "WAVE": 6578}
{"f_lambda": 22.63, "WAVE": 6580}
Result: 23.6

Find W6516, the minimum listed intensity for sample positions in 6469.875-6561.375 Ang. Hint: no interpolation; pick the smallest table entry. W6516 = 21.64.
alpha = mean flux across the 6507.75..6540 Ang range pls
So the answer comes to 28.8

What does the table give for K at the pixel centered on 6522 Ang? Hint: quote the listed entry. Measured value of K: 24.11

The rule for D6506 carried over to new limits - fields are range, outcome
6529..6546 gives 32.6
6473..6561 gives 25.5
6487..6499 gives 23.4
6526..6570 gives 27.1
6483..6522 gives 23.6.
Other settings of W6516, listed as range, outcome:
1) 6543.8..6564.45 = 21.35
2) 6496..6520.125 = 22.36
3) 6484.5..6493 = 22.35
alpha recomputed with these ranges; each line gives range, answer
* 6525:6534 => 32.5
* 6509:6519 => 23.2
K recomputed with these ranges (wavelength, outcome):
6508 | 22.57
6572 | 23.65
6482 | 23.57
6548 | 22.94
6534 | 40.24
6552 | 23.88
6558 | 22.5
